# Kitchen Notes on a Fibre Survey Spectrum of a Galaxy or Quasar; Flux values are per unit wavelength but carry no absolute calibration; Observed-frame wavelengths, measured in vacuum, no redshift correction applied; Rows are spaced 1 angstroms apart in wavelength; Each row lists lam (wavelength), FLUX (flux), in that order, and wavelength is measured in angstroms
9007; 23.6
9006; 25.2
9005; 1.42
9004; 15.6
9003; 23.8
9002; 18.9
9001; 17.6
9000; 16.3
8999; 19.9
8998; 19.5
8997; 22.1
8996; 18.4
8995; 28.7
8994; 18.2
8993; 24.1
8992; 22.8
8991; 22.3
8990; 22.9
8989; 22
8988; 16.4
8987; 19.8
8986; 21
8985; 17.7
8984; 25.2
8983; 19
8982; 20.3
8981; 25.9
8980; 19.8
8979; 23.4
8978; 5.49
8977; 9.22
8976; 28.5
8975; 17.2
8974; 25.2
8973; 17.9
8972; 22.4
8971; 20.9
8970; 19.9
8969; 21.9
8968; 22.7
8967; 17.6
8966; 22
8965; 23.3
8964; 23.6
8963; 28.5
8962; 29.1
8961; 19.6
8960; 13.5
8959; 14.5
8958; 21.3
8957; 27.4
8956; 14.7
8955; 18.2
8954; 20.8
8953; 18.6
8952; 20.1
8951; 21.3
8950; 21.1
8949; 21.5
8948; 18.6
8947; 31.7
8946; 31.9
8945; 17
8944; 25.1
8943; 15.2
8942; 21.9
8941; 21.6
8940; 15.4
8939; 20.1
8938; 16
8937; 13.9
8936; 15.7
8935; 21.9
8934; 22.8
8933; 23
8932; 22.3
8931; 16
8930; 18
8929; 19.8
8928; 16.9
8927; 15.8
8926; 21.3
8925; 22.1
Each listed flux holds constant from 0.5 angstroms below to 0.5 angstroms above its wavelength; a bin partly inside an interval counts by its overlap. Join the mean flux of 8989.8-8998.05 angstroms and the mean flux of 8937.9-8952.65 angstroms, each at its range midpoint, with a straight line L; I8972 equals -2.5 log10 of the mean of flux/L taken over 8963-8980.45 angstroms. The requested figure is 0.078 mag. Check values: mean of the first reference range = 21.3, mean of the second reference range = 22.2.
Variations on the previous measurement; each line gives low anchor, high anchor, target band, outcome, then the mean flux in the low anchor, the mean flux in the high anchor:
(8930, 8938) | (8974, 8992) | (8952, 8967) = -0.073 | 19.1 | 20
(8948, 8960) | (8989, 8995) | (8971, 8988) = 0.095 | 19.6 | 22.6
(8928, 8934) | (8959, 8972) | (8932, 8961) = 0.022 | 19.8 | 21.6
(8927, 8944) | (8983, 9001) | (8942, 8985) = -0.059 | 18.9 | 20.9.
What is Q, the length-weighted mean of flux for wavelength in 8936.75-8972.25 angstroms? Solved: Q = 21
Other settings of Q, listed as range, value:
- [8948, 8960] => 19.6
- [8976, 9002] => 20.1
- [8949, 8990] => 20.5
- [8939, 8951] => 21.8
